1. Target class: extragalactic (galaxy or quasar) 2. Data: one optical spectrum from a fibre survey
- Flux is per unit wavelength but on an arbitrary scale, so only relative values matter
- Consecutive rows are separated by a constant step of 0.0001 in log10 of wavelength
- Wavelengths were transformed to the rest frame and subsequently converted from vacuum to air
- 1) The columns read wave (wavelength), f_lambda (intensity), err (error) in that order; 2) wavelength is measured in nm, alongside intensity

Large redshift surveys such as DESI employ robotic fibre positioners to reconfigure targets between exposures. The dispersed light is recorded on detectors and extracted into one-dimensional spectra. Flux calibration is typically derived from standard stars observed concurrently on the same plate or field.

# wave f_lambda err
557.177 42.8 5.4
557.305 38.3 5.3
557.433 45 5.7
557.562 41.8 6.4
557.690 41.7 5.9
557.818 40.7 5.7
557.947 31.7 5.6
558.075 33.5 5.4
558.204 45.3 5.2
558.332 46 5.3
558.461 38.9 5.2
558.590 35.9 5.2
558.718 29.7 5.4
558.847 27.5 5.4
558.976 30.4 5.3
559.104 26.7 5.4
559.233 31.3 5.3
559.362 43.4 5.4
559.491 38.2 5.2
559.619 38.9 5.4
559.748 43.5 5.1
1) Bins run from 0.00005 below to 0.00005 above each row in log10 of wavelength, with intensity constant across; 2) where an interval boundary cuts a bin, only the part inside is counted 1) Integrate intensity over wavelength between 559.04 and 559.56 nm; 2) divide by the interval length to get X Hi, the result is 35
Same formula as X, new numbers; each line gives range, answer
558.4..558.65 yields 37.3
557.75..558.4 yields 39.5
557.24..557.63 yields 41.7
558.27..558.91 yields 35.5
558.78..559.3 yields 29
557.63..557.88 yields 41.3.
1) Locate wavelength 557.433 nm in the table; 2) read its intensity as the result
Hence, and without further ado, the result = 45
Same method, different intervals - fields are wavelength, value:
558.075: 33.5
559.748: 43.5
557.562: 41.8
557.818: 40.7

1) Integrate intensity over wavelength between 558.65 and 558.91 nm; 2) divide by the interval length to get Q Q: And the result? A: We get 28.8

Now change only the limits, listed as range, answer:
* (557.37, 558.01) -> 40.2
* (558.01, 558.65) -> 39.9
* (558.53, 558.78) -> 32.9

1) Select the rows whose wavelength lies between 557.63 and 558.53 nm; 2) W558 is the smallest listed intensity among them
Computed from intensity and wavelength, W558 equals 31.7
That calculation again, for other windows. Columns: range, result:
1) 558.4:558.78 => 29.7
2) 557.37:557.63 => 41.8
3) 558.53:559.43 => 26.7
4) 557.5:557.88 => 40.7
